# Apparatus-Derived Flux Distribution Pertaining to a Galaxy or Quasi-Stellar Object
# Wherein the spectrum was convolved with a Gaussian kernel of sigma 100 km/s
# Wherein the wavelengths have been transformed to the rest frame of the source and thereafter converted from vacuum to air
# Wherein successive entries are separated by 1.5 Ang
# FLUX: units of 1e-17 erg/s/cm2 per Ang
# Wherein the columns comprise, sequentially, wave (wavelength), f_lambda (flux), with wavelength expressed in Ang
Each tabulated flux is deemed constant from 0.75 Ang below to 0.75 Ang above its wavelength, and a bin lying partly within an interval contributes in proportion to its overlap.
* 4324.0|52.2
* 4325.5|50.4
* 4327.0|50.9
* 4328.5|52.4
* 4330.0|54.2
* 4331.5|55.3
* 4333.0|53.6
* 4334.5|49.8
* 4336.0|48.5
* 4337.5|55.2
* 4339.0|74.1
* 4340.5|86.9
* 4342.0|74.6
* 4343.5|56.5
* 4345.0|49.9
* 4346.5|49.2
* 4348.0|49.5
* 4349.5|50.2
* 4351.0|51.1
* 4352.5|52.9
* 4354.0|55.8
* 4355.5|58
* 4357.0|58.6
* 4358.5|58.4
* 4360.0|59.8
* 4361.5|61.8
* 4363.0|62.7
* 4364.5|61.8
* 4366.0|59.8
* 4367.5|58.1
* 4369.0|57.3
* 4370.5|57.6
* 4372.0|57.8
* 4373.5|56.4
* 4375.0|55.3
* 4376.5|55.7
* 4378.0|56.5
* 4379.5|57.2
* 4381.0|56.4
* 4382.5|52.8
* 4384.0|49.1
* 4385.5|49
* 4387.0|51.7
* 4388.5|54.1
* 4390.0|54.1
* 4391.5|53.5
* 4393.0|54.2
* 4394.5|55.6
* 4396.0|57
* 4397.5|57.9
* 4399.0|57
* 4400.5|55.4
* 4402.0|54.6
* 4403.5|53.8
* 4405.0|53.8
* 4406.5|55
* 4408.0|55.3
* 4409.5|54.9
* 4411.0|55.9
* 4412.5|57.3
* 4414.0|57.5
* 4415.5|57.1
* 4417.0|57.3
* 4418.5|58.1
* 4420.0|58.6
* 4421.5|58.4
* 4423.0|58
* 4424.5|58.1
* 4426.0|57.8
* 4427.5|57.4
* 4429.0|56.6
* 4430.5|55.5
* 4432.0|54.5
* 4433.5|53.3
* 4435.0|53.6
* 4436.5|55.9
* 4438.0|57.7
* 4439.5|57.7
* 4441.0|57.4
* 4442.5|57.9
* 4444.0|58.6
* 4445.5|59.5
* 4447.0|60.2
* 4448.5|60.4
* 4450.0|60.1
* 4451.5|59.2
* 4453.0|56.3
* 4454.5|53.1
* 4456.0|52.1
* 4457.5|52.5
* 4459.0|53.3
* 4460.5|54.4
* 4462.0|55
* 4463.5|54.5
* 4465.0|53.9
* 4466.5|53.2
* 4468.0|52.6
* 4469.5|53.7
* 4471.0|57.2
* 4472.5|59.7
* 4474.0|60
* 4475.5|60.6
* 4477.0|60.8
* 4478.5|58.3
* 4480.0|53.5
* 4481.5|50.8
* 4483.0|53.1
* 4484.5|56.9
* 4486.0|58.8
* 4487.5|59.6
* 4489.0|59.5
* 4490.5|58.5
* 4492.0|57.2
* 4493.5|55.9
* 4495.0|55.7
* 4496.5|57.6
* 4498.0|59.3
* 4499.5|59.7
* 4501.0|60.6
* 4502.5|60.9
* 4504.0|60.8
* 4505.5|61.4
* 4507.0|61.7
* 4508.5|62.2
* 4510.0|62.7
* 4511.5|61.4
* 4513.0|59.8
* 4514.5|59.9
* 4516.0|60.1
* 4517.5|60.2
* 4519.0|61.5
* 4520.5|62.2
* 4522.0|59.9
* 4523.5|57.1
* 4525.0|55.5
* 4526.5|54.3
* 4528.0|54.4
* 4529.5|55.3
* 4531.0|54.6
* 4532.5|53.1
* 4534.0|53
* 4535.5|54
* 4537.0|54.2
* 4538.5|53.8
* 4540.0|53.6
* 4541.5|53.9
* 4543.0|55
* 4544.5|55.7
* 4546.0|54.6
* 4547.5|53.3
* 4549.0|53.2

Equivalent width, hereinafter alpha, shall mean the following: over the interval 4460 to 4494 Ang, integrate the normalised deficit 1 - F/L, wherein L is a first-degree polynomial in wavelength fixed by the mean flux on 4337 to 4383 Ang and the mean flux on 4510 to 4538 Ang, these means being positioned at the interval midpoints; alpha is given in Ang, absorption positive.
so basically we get 0.7 Ang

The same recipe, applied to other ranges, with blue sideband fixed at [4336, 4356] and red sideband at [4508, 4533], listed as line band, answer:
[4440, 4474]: 1.3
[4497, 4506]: -0.3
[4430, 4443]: 0.6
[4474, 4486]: 0.4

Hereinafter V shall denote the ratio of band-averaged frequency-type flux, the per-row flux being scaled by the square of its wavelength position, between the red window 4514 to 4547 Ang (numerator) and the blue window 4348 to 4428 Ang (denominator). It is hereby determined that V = 1.07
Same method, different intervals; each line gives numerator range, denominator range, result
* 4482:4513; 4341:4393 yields 1.12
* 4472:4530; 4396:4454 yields 1.07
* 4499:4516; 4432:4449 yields 1.10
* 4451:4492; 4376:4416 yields 1.06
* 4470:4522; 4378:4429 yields 1.11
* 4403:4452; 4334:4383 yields 1.02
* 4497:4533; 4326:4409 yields 1.12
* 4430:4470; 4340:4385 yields 1.01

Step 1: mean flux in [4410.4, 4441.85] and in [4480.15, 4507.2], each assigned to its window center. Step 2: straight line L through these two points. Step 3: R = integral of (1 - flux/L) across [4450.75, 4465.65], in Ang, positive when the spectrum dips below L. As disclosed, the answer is 0.8 Ang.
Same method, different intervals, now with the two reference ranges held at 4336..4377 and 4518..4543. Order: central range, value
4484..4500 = -0.50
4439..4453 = -0.45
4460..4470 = 0.50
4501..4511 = -0.97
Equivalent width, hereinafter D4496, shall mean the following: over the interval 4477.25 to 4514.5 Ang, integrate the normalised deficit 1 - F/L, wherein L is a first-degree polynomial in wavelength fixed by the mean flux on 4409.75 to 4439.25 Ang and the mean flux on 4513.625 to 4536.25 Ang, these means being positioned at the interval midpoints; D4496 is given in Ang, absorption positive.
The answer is -1.1 Ang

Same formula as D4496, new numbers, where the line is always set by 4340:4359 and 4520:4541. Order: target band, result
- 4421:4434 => -0.04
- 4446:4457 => -0.21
